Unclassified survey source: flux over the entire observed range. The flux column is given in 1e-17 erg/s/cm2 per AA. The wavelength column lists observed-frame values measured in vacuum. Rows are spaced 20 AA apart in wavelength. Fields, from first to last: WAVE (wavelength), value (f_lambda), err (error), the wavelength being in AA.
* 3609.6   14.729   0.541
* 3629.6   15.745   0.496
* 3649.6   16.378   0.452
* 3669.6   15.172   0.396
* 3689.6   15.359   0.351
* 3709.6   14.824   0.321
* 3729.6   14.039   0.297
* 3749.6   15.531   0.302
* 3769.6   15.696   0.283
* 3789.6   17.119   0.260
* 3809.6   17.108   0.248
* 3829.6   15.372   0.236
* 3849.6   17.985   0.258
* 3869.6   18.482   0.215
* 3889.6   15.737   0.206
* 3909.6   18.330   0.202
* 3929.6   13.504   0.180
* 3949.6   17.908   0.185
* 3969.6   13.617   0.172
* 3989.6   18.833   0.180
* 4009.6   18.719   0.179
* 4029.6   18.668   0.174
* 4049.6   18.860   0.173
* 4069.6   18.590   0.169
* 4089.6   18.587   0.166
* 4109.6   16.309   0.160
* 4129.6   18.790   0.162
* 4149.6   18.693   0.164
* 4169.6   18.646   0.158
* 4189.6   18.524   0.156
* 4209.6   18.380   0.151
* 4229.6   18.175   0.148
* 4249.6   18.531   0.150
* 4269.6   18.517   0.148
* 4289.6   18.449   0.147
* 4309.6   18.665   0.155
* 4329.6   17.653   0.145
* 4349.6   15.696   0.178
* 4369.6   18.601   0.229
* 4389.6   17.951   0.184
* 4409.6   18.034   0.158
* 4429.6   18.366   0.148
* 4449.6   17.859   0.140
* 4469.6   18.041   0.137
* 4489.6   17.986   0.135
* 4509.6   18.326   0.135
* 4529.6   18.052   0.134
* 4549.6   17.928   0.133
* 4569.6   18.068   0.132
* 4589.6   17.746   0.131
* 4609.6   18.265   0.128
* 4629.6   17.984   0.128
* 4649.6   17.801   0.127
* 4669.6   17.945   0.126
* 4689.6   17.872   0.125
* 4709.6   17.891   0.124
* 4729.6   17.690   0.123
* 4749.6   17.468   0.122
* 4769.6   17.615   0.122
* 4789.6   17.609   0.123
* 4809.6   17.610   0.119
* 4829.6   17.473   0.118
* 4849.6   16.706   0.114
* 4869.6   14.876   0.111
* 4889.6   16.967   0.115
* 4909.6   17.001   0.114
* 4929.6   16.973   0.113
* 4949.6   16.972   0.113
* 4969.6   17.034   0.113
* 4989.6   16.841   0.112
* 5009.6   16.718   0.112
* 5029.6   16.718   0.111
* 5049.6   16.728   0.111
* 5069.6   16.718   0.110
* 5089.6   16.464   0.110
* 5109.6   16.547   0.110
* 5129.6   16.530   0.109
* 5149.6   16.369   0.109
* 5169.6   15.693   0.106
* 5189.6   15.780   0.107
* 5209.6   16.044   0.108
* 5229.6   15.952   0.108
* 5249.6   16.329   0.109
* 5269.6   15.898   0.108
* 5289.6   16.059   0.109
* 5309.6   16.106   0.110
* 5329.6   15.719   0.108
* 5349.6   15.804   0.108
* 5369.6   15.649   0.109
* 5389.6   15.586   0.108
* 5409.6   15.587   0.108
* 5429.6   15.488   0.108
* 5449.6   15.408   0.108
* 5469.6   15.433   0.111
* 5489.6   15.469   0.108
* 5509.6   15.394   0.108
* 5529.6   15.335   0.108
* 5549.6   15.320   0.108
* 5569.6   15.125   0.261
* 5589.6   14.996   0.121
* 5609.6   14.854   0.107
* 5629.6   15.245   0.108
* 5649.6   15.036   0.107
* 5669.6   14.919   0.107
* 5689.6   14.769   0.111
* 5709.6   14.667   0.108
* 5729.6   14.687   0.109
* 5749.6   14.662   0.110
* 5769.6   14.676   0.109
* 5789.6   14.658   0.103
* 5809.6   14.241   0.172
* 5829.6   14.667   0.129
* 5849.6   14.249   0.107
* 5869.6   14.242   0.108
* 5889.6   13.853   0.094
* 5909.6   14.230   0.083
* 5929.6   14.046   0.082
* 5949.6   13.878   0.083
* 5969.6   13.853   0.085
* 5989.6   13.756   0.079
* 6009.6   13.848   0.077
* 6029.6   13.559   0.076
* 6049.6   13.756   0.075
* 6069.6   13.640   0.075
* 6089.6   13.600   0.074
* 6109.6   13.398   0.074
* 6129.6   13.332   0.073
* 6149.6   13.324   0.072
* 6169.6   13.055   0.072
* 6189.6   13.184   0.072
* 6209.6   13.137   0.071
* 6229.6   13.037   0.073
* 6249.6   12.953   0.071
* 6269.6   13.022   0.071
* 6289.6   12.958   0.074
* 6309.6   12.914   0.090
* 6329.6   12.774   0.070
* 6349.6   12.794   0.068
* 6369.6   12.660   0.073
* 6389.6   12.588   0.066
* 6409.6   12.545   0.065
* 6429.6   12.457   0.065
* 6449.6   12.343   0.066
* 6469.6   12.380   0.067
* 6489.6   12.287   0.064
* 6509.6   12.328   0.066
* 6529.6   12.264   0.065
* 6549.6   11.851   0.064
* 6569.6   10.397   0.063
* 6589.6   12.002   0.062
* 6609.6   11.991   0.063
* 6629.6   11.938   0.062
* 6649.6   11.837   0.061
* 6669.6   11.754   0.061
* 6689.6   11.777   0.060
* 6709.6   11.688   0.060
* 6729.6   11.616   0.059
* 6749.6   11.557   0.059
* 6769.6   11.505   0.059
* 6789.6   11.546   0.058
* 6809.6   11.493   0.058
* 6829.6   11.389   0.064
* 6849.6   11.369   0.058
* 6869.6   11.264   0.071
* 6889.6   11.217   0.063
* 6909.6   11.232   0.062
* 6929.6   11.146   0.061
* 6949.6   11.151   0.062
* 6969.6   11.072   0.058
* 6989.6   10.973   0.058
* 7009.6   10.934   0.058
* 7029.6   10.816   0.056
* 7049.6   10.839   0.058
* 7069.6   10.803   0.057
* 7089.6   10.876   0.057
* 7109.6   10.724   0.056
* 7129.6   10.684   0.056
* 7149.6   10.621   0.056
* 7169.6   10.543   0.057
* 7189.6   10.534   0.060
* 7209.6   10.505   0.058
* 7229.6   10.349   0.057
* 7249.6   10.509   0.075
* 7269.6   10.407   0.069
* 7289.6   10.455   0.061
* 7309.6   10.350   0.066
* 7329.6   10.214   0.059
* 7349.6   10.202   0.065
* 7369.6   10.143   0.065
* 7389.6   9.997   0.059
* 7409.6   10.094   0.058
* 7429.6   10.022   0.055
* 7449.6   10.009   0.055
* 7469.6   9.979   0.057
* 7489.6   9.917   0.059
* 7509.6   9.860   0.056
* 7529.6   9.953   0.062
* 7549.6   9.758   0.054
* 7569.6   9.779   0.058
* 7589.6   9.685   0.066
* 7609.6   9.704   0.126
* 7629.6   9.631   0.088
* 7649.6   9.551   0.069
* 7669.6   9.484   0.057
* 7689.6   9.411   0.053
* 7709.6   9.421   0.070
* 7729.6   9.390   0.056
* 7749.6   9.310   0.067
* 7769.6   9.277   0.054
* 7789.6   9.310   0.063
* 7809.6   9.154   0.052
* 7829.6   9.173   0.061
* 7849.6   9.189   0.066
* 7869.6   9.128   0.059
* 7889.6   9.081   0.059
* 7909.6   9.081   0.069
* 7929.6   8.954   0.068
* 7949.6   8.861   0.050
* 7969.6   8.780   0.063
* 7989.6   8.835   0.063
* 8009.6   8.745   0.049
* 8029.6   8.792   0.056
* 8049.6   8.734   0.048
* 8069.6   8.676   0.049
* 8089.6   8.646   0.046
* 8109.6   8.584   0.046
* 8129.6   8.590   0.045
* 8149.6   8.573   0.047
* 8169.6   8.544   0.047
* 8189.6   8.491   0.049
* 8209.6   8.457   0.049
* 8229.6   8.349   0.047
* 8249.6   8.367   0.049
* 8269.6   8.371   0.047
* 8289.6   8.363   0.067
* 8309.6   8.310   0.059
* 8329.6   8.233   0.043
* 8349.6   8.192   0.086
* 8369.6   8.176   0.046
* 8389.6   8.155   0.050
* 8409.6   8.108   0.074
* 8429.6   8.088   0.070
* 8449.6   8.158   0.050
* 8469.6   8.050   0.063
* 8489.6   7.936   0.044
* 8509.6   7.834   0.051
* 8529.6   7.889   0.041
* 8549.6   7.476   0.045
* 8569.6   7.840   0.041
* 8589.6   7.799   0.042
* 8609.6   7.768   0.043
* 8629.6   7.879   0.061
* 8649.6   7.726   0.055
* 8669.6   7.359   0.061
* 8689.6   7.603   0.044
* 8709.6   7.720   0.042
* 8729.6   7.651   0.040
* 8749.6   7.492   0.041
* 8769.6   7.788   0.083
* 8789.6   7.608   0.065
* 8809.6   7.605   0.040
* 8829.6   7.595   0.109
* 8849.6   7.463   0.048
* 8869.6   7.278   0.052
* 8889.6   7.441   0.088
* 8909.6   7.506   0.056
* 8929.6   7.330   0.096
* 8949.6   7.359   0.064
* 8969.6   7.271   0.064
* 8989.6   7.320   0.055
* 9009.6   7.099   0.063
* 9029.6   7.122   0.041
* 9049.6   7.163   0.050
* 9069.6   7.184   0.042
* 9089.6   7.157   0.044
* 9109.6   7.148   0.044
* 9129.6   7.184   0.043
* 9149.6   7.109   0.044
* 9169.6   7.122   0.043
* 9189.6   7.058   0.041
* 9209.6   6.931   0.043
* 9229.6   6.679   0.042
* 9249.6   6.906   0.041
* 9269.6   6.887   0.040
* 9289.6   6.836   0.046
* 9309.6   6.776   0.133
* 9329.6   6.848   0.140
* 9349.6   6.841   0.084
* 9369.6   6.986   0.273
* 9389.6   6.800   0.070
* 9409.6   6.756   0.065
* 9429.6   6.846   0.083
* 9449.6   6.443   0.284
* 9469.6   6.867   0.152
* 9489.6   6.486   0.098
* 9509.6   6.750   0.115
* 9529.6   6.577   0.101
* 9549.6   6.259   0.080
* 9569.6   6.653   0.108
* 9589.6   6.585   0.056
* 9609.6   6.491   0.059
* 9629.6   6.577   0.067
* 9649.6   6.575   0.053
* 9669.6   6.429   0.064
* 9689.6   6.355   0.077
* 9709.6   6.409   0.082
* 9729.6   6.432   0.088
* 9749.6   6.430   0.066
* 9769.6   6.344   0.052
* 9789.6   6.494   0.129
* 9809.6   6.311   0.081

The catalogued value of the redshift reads 0.00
